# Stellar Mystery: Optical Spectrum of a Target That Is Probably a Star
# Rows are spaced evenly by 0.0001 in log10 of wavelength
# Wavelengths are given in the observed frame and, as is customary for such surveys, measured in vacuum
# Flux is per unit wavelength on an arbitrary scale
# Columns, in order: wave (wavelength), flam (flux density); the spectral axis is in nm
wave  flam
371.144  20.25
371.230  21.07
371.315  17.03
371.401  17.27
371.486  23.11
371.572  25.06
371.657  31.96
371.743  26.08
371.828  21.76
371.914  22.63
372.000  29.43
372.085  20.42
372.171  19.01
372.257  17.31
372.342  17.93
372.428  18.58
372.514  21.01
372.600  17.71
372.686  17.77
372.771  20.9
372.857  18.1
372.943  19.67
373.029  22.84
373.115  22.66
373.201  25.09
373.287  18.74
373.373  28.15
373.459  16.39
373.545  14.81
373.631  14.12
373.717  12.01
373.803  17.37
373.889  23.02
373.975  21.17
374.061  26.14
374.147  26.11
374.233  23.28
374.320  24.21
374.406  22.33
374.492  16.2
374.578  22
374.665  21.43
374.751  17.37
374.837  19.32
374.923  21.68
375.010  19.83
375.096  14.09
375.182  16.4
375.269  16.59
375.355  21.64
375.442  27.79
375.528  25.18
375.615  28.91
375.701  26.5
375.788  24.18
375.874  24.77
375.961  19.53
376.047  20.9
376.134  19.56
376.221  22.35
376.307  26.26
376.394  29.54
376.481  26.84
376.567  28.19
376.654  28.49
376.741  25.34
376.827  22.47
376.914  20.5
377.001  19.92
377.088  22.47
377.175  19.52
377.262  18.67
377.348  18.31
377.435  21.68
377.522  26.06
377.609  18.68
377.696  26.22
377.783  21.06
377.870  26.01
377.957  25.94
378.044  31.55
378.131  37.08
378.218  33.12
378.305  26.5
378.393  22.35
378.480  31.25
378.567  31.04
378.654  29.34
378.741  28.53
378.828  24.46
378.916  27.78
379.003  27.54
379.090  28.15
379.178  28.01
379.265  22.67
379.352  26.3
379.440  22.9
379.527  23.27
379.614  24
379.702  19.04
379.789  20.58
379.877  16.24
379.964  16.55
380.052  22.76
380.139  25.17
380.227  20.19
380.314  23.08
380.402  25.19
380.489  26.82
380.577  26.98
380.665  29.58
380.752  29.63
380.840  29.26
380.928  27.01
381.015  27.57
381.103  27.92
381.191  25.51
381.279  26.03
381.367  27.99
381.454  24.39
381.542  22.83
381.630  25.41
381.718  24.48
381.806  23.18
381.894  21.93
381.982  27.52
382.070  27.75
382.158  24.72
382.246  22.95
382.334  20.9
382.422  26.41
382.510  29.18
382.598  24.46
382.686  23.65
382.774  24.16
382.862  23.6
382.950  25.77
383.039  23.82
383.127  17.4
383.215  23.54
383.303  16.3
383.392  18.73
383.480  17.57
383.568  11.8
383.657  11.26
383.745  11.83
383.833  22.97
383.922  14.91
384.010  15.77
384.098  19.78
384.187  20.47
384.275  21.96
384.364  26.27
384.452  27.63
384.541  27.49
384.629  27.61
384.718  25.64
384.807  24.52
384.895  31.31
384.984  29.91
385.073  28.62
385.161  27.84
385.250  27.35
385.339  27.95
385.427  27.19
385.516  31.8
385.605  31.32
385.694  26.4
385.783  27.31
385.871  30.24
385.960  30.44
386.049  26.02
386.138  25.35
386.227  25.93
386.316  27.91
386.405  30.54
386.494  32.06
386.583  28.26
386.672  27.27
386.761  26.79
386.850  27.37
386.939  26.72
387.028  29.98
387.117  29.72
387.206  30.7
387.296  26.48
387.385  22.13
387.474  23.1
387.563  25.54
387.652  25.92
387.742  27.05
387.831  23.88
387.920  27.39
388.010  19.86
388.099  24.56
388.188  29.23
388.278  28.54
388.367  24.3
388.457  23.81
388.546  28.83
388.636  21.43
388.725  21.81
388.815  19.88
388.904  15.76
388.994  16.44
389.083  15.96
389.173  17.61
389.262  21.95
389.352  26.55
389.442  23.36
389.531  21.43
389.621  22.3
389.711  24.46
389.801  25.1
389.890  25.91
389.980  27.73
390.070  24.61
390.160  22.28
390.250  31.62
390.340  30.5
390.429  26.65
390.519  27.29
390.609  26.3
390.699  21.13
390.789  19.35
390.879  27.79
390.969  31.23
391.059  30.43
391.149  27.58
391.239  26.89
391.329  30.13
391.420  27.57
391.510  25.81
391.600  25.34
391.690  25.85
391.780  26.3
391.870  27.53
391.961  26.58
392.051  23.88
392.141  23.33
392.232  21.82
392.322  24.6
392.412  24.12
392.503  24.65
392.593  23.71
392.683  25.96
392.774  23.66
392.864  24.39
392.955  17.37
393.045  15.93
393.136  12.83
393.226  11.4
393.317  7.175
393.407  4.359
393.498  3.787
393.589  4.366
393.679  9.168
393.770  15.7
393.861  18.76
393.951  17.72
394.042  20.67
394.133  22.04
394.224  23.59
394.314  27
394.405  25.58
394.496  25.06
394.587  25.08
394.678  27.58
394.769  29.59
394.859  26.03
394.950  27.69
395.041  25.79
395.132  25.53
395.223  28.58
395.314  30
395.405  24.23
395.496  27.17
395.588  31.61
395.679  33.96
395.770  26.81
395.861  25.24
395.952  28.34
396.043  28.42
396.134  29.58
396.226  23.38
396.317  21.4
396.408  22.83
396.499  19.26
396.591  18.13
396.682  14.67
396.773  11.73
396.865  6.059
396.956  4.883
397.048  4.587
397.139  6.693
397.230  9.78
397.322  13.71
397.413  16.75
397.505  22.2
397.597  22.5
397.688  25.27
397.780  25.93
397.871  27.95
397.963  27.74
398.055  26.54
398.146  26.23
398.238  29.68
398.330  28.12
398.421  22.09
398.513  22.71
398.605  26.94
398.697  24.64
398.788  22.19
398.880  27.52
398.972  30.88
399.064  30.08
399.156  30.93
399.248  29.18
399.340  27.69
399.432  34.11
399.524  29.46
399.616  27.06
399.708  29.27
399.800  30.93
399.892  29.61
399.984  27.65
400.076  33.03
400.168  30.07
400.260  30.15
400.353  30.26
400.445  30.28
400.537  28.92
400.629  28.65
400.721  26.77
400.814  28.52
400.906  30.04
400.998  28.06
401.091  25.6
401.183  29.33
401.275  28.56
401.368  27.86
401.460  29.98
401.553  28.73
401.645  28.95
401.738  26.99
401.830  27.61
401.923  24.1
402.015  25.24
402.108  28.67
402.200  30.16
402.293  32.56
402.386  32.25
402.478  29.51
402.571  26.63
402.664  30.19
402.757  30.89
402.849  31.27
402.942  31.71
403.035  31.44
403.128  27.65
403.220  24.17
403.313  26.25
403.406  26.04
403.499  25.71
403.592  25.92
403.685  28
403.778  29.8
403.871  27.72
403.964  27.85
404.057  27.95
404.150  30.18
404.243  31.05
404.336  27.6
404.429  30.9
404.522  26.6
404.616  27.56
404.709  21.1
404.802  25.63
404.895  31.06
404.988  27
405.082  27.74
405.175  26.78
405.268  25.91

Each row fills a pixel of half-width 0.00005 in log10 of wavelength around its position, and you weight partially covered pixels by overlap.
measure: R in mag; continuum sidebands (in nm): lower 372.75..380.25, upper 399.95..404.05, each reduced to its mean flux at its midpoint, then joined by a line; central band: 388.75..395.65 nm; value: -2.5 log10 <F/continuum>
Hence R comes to 0.153 mag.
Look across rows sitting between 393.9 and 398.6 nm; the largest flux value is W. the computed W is 33.96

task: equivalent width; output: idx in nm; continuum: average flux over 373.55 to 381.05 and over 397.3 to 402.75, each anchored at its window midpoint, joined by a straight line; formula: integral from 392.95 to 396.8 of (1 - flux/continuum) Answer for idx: 0.79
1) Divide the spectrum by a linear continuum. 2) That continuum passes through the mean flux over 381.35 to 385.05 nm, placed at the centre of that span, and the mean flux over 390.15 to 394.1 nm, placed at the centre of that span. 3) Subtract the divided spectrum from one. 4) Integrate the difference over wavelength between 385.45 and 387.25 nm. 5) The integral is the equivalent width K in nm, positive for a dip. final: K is -0.49 nm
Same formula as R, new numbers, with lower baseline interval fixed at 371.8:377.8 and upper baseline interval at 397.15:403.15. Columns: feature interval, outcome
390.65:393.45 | 0.12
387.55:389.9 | 0.07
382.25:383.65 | 0.09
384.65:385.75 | -0.18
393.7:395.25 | 0.10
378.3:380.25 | -0.09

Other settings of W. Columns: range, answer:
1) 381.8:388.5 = 32.06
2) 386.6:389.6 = 30.7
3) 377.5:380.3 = 37.08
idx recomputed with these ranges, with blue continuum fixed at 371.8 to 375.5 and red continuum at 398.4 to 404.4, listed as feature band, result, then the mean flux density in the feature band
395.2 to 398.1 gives 0.612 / 21.4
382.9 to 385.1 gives 0.165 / 21.7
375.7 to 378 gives -0.213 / 23.3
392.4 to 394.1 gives 0.659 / 16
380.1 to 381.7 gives -0.258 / 26.1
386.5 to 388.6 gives -0.176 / 26.5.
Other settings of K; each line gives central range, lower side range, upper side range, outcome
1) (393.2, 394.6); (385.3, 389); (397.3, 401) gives 0.56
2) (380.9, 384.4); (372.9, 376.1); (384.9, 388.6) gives 0.38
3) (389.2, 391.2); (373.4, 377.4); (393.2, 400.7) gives -0.25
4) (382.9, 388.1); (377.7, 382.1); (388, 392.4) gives 0.05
